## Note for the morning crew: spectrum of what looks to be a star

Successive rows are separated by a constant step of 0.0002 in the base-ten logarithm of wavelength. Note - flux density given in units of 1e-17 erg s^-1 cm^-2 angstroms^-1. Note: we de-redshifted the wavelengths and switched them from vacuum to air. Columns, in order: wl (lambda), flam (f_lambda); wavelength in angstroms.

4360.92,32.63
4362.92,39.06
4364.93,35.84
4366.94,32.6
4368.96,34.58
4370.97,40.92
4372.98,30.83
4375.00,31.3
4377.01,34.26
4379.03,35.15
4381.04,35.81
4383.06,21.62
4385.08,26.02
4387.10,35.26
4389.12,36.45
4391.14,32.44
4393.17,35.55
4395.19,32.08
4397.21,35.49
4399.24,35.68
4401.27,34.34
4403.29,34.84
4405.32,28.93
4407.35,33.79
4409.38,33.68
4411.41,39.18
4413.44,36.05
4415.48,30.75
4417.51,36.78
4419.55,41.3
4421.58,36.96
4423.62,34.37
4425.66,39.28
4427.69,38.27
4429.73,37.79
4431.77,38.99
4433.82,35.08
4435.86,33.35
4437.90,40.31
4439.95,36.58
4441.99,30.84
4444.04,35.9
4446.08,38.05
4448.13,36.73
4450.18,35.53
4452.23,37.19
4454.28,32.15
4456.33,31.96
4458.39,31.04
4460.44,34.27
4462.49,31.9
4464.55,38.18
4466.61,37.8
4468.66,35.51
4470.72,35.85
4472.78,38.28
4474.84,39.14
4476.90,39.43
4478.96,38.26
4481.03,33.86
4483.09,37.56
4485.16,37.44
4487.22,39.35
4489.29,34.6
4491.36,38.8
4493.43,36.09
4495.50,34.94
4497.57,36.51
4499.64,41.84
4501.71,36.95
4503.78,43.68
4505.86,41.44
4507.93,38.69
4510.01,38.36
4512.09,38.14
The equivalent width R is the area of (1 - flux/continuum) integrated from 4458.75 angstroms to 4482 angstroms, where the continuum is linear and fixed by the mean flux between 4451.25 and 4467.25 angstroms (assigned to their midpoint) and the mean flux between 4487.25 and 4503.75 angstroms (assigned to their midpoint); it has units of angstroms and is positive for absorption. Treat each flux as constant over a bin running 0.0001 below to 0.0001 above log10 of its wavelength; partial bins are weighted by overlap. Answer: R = -0.8 angstroms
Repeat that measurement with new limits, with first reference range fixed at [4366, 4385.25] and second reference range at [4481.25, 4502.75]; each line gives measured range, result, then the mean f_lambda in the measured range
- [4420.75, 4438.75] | -1.22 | 37.1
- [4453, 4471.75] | 0.91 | 34.3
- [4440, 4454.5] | 0.01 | 35.5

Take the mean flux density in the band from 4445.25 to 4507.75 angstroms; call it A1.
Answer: 36.8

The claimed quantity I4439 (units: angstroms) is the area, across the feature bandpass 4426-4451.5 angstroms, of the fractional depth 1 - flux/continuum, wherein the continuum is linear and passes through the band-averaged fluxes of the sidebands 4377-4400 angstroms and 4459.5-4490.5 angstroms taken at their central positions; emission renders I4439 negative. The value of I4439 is -1.0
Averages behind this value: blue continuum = 32.9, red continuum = 36.8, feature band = 36.5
